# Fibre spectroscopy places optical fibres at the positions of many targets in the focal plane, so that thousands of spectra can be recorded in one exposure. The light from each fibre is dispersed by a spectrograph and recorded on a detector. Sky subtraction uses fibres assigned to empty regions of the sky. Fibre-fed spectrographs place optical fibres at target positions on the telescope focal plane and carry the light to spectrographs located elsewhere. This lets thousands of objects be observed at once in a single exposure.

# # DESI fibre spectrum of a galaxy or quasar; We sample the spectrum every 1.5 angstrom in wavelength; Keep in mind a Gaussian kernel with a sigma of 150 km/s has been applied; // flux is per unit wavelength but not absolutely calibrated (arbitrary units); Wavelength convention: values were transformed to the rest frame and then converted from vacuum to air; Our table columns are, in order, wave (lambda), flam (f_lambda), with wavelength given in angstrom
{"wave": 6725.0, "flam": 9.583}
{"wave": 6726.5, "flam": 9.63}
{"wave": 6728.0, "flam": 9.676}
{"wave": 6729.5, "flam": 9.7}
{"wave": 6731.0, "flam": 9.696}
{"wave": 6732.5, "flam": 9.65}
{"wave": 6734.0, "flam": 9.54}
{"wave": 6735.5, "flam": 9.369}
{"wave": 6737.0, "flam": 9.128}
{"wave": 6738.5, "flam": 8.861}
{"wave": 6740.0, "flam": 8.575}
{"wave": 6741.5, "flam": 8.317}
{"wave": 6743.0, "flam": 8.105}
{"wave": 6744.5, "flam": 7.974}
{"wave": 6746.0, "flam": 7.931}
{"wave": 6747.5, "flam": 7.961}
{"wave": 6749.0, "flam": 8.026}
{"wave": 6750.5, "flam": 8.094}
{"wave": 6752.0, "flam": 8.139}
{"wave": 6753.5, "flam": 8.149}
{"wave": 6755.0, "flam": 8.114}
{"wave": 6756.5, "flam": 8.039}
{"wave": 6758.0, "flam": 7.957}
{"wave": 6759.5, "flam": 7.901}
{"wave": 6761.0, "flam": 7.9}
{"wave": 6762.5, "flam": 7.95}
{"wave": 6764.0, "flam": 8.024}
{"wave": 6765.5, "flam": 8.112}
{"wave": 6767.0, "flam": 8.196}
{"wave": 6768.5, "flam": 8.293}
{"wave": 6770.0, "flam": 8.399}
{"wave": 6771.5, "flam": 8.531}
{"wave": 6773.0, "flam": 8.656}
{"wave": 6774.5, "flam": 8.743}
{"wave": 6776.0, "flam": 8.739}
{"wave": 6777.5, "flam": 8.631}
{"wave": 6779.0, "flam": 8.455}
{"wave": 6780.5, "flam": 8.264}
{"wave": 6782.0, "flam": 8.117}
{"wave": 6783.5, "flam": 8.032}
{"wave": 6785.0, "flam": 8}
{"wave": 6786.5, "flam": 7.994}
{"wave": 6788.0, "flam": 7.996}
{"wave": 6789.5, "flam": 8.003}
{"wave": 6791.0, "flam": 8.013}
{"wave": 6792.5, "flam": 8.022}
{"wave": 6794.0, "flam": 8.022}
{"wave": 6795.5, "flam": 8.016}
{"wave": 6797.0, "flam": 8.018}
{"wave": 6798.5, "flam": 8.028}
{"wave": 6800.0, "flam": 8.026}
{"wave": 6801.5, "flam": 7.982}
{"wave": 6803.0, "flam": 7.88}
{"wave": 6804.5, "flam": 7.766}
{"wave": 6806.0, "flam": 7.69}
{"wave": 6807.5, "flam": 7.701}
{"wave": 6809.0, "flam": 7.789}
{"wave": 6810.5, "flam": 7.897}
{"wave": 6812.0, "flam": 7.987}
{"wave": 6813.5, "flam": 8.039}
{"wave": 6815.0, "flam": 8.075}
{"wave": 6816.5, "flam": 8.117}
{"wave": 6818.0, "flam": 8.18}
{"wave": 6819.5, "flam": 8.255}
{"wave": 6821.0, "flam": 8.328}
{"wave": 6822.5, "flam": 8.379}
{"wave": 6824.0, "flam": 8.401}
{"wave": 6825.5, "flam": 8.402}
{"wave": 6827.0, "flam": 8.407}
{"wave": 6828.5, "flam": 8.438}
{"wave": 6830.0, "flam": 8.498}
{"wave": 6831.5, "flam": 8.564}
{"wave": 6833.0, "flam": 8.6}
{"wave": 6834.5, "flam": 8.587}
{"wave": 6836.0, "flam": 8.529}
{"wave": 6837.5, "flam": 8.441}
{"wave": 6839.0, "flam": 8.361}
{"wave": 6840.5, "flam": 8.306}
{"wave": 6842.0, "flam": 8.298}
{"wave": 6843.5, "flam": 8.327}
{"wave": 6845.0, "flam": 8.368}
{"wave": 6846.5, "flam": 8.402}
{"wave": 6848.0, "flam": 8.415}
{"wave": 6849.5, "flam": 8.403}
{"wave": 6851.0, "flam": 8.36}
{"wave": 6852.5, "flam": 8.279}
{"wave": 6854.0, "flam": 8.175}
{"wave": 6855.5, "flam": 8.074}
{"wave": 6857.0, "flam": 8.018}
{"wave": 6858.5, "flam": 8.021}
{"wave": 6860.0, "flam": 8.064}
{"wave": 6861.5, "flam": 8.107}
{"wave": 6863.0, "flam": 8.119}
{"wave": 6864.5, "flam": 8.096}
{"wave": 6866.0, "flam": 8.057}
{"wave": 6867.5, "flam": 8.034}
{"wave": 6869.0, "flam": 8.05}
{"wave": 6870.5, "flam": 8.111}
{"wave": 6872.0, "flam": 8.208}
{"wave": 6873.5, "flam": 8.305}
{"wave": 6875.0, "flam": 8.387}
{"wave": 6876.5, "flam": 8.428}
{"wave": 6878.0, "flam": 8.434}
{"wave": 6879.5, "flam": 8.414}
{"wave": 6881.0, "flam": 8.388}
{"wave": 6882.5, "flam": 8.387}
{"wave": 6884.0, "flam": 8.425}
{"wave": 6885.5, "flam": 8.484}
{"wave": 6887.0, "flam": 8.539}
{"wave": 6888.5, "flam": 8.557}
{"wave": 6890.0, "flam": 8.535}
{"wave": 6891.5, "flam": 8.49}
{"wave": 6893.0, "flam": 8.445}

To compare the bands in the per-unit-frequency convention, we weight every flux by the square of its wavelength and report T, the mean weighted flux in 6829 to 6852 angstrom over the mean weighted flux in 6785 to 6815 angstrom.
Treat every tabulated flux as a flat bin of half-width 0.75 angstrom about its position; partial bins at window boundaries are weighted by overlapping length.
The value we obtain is 1.1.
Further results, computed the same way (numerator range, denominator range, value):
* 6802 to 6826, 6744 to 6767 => 1.02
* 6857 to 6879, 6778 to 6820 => 1.04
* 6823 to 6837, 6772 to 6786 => 1.03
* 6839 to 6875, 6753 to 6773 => 1.04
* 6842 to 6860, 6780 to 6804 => 1.05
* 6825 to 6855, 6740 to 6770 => 1.07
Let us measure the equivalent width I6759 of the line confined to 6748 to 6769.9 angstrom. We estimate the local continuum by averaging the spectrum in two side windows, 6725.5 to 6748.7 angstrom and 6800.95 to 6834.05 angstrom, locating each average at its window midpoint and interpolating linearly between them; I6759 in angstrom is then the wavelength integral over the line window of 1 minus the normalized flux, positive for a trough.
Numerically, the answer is 1.6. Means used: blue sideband 8.93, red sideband 8.16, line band 8.07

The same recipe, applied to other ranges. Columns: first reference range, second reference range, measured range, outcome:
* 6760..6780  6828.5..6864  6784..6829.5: 1.48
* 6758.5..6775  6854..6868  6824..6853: -1.11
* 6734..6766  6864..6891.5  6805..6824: 0.56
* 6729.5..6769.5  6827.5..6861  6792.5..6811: 1.03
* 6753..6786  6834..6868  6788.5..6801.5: 0.35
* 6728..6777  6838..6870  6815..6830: -0.05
